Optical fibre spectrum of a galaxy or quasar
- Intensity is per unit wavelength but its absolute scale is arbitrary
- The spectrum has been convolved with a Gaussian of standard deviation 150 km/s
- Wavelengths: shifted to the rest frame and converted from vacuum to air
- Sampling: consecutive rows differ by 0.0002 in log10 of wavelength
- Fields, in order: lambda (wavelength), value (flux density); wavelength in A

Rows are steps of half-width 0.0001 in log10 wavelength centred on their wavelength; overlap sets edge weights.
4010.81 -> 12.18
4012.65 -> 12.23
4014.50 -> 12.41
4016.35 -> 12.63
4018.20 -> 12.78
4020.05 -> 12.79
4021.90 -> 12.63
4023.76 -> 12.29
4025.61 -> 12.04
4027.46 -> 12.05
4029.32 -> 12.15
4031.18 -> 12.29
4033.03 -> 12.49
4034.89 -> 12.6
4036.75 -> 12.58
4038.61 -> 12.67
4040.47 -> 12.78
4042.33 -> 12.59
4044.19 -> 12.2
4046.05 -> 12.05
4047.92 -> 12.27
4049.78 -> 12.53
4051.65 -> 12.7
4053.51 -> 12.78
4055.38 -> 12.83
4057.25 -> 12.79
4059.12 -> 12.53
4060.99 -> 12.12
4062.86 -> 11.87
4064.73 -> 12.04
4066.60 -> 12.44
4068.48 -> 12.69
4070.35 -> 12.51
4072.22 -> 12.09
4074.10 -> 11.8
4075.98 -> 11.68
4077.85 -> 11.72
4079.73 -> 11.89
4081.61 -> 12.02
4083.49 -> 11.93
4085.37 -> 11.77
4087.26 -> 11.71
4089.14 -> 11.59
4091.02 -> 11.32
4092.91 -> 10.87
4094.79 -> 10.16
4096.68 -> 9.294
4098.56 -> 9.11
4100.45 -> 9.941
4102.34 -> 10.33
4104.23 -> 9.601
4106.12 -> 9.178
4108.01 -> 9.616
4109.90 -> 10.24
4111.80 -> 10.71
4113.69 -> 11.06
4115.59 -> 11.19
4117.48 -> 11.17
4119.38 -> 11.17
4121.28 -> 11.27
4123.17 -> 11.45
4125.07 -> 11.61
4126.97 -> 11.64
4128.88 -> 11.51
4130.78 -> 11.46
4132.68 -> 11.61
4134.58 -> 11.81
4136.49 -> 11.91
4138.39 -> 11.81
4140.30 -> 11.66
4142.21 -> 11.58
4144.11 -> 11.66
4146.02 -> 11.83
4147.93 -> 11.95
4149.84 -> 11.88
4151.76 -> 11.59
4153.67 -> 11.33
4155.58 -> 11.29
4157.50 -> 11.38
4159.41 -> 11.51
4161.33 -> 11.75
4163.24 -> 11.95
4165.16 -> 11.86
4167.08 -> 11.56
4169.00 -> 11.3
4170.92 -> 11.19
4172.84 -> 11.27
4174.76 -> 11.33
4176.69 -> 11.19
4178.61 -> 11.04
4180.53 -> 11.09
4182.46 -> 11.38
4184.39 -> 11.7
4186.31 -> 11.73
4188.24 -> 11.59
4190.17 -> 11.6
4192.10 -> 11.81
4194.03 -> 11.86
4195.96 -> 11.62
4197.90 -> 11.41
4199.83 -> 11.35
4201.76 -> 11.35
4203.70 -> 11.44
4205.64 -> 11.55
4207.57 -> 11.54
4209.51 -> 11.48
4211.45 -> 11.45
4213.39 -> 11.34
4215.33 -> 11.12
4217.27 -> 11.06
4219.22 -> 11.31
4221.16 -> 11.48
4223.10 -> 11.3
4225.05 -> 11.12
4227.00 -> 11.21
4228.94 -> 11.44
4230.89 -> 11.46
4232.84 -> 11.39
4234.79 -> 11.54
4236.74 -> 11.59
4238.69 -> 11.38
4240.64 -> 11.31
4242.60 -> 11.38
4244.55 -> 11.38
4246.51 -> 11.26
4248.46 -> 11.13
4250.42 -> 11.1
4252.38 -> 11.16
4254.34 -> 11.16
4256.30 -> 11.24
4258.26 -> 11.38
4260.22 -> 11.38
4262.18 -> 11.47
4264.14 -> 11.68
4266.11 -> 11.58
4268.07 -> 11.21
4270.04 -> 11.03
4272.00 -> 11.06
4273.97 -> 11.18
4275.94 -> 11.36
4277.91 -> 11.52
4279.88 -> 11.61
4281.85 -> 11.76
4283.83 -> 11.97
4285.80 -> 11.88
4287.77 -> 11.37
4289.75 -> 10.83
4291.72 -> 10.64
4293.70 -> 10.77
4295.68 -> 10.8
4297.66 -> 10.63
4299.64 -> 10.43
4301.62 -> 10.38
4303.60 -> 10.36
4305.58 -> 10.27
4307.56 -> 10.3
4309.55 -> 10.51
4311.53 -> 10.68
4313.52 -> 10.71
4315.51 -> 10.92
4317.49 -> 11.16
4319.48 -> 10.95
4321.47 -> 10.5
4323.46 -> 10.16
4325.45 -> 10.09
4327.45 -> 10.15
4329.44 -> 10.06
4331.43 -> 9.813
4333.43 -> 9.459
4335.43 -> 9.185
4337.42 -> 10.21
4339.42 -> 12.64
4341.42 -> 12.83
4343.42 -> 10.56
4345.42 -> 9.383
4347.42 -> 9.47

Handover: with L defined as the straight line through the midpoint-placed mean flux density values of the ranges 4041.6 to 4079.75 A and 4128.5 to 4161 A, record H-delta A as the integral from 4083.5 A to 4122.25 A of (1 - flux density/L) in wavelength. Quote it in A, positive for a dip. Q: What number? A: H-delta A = 4.4 A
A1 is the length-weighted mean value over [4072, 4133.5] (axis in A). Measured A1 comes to 11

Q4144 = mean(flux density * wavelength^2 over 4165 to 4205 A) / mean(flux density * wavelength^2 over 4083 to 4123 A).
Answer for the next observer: 1.1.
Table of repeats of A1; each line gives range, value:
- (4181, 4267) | 11.4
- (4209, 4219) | 11.3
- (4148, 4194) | 11.5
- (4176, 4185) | 11.3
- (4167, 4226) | 11.4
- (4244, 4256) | 11.2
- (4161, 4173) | 11.6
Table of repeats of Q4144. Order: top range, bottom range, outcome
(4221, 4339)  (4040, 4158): 1.04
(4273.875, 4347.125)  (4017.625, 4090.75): 0.99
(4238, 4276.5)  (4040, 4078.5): 1.01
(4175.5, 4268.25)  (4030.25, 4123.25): 1.05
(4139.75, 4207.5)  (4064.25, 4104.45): 1.06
